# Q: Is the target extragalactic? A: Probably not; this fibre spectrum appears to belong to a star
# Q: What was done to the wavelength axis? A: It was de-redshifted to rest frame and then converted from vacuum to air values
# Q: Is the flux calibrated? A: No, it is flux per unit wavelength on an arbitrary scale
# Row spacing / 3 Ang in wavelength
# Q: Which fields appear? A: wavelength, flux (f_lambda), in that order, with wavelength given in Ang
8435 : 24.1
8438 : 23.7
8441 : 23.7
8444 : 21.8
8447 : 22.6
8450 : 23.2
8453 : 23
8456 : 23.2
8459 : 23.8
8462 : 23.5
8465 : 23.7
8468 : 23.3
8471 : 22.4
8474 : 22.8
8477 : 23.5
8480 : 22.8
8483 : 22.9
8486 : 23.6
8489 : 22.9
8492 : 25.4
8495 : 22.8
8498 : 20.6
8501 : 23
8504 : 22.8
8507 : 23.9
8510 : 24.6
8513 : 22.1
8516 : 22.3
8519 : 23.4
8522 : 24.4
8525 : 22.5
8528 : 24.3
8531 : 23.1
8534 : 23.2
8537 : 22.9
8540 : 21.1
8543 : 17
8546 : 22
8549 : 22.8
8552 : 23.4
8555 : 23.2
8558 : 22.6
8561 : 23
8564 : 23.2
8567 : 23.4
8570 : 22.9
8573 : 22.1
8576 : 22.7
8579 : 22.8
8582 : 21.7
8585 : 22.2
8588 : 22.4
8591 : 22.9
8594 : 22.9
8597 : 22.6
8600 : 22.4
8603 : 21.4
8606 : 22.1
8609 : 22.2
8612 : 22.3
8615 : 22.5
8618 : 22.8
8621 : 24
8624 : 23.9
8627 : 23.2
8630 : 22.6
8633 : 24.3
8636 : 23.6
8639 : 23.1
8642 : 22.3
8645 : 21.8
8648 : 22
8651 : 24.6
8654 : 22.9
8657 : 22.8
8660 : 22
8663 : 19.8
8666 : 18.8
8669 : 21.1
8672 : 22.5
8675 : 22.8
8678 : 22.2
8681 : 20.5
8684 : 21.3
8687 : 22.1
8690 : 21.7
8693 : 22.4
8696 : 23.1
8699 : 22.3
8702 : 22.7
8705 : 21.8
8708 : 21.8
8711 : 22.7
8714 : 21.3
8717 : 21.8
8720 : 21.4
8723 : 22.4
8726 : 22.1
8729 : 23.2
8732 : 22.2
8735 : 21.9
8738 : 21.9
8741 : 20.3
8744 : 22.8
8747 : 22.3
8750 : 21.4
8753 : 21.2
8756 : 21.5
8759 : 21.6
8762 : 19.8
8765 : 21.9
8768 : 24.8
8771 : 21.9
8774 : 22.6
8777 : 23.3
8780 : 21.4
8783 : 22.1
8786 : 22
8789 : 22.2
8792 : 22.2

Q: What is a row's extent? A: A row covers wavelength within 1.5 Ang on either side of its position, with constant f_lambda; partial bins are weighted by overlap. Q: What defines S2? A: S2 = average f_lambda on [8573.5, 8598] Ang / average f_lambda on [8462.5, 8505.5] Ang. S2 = 1.0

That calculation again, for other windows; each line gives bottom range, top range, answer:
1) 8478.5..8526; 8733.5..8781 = 0.95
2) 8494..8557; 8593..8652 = 1.01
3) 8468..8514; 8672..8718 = 0.95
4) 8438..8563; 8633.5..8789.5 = 0.96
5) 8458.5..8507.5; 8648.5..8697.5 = 0.95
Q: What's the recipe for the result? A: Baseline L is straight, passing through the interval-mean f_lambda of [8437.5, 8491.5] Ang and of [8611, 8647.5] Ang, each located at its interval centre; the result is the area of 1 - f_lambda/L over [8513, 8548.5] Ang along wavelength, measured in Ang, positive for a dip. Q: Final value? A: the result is 1.1 Ang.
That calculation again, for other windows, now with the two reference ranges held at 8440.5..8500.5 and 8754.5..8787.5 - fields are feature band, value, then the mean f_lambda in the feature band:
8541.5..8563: 0.7 Ang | 22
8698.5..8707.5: 0.0 Ang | 22.2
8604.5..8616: 0.2 Ang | 22.3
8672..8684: 0.3 Ang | 21.8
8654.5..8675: 1.0 Ang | 21.4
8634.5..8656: -0.4 Ang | 22.9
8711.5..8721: 0.3 Ang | 21.6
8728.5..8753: 0.3 Ang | 21.9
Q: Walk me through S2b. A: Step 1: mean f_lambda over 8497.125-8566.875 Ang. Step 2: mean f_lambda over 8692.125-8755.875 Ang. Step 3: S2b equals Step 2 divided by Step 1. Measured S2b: 1.0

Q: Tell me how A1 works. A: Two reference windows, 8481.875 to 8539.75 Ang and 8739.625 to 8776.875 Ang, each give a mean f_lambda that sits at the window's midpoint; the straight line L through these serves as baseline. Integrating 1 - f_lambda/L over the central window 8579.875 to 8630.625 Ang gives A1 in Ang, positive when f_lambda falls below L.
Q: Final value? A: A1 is 0.17 Ang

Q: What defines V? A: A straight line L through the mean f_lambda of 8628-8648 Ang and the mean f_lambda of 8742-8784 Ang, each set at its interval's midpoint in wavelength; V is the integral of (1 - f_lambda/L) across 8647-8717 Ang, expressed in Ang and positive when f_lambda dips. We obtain 1.92 Ang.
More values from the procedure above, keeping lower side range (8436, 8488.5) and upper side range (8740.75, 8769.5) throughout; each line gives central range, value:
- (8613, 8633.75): -0.79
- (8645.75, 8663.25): -0.18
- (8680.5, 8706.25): 0.06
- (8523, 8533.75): -0.23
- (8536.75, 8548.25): 1.08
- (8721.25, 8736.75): -0.28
